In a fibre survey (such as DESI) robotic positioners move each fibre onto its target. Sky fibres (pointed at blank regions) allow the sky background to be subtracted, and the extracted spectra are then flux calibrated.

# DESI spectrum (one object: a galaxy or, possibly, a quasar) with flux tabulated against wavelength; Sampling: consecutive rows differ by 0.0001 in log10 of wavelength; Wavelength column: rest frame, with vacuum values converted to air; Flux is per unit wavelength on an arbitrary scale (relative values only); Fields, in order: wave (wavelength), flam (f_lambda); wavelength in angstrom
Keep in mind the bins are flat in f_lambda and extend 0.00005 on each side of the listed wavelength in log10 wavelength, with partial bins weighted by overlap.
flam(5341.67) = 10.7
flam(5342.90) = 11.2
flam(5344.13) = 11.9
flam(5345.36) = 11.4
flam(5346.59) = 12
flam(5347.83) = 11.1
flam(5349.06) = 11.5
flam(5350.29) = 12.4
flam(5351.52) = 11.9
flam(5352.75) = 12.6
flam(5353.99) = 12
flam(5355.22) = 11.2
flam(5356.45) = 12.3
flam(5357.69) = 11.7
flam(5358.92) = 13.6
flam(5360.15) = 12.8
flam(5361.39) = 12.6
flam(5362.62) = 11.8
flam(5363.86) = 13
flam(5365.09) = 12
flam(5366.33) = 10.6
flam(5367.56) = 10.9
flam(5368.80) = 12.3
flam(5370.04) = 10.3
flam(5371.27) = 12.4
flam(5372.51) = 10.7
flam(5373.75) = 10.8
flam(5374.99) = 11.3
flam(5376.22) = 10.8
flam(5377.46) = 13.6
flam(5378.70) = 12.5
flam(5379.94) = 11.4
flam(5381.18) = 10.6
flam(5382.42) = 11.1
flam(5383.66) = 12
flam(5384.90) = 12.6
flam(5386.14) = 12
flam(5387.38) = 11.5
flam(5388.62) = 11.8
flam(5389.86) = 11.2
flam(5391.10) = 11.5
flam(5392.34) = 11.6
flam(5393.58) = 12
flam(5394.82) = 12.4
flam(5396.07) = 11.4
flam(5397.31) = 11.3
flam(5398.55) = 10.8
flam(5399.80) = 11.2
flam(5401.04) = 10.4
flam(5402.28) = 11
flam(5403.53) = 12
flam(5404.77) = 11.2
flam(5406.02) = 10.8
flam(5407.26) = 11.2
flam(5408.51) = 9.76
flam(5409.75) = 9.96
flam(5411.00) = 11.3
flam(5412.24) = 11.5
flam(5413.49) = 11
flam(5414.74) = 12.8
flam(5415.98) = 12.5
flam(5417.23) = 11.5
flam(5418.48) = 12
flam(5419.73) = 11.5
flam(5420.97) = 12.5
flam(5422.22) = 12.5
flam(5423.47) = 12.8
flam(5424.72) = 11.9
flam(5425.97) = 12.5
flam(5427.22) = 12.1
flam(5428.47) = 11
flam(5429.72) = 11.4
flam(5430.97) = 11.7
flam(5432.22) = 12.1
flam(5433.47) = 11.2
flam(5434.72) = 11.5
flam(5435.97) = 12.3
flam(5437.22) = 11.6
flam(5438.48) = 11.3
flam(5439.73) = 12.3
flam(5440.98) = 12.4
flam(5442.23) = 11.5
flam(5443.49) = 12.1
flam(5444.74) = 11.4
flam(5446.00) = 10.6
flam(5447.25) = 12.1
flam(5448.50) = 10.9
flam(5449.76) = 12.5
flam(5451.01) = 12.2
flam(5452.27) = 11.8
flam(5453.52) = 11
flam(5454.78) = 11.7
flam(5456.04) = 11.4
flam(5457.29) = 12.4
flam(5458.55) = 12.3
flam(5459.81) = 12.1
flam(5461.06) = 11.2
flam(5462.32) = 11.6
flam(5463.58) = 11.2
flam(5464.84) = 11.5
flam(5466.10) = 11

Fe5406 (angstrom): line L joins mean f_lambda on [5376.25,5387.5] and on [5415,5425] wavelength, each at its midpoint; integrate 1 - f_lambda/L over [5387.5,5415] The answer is 1.76 angstrom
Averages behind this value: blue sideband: 11.9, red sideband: 12.2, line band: 11.3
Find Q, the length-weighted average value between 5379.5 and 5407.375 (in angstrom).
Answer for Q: 11.4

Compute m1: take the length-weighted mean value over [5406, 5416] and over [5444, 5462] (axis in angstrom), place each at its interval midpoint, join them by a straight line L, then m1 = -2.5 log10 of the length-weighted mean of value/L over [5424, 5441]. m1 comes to -0.03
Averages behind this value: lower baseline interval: 11.2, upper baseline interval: 11.7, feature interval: 11.8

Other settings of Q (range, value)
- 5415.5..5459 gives 11.8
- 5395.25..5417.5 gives 11.2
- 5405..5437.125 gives 11.6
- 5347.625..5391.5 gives 11.8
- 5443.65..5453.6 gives 11.6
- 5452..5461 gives 11.8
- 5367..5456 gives 11.6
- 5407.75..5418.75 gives 11.3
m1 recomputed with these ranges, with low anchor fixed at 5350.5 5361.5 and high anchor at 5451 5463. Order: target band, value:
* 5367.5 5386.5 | 0.05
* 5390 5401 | 0.06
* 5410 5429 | 0.00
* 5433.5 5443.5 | 0.00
